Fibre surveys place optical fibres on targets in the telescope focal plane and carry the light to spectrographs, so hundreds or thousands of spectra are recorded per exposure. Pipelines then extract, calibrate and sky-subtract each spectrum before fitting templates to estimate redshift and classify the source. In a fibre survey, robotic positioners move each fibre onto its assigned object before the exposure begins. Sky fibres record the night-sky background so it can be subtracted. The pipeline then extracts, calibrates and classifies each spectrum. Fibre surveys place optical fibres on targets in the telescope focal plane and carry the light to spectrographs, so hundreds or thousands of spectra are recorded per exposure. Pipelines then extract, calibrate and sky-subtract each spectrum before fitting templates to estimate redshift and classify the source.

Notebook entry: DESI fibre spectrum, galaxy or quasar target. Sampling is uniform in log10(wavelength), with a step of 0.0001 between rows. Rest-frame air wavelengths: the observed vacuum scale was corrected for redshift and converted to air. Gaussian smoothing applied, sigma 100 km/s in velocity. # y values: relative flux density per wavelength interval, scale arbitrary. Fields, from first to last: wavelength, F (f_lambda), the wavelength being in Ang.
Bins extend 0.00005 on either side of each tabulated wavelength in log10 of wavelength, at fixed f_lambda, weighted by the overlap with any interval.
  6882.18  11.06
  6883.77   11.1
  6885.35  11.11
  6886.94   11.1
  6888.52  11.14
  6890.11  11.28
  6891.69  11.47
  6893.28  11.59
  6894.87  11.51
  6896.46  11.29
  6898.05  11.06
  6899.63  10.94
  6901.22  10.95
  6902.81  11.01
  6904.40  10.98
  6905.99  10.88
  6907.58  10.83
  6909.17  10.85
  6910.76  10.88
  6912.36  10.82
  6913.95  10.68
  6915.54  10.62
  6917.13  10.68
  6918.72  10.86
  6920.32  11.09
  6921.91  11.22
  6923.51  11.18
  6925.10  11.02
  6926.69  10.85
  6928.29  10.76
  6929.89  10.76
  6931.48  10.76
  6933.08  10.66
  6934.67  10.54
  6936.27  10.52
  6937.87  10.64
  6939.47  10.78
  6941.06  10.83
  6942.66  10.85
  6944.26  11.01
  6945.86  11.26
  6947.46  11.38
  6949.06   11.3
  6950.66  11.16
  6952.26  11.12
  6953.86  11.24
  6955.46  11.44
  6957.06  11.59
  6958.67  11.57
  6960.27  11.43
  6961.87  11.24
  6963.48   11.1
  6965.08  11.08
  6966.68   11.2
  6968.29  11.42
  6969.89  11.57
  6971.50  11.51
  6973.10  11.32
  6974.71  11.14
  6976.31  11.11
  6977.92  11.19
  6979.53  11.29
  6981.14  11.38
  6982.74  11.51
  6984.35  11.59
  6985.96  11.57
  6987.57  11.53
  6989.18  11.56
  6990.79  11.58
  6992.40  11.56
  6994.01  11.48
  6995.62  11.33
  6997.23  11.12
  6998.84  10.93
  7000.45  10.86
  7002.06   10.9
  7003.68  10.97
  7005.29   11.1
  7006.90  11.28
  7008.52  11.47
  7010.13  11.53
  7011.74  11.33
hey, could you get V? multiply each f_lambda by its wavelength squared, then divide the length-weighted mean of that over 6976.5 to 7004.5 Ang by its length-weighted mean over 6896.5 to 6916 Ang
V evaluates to 1.1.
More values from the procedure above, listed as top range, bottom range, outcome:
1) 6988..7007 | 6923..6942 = 1.06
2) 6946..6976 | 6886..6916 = 1.04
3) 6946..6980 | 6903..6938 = 1.06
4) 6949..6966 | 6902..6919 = 1.06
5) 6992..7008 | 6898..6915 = 1.05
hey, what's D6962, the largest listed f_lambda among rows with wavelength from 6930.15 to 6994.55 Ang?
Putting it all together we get 11.59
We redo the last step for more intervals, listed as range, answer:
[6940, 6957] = 11.44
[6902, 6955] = 11.38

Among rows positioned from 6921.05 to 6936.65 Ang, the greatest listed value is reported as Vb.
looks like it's 11.22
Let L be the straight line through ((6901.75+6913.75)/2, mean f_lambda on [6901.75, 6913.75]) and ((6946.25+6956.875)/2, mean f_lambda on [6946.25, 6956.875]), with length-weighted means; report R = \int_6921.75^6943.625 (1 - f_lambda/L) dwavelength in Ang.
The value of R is 0.6 Ang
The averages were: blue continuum 10.9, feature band 10.8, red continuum 11.3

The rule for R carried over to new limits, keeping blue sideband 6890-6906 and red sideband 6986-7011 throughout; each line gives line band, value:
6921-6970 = 0.7 Ang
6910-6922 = 0.4 Ang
